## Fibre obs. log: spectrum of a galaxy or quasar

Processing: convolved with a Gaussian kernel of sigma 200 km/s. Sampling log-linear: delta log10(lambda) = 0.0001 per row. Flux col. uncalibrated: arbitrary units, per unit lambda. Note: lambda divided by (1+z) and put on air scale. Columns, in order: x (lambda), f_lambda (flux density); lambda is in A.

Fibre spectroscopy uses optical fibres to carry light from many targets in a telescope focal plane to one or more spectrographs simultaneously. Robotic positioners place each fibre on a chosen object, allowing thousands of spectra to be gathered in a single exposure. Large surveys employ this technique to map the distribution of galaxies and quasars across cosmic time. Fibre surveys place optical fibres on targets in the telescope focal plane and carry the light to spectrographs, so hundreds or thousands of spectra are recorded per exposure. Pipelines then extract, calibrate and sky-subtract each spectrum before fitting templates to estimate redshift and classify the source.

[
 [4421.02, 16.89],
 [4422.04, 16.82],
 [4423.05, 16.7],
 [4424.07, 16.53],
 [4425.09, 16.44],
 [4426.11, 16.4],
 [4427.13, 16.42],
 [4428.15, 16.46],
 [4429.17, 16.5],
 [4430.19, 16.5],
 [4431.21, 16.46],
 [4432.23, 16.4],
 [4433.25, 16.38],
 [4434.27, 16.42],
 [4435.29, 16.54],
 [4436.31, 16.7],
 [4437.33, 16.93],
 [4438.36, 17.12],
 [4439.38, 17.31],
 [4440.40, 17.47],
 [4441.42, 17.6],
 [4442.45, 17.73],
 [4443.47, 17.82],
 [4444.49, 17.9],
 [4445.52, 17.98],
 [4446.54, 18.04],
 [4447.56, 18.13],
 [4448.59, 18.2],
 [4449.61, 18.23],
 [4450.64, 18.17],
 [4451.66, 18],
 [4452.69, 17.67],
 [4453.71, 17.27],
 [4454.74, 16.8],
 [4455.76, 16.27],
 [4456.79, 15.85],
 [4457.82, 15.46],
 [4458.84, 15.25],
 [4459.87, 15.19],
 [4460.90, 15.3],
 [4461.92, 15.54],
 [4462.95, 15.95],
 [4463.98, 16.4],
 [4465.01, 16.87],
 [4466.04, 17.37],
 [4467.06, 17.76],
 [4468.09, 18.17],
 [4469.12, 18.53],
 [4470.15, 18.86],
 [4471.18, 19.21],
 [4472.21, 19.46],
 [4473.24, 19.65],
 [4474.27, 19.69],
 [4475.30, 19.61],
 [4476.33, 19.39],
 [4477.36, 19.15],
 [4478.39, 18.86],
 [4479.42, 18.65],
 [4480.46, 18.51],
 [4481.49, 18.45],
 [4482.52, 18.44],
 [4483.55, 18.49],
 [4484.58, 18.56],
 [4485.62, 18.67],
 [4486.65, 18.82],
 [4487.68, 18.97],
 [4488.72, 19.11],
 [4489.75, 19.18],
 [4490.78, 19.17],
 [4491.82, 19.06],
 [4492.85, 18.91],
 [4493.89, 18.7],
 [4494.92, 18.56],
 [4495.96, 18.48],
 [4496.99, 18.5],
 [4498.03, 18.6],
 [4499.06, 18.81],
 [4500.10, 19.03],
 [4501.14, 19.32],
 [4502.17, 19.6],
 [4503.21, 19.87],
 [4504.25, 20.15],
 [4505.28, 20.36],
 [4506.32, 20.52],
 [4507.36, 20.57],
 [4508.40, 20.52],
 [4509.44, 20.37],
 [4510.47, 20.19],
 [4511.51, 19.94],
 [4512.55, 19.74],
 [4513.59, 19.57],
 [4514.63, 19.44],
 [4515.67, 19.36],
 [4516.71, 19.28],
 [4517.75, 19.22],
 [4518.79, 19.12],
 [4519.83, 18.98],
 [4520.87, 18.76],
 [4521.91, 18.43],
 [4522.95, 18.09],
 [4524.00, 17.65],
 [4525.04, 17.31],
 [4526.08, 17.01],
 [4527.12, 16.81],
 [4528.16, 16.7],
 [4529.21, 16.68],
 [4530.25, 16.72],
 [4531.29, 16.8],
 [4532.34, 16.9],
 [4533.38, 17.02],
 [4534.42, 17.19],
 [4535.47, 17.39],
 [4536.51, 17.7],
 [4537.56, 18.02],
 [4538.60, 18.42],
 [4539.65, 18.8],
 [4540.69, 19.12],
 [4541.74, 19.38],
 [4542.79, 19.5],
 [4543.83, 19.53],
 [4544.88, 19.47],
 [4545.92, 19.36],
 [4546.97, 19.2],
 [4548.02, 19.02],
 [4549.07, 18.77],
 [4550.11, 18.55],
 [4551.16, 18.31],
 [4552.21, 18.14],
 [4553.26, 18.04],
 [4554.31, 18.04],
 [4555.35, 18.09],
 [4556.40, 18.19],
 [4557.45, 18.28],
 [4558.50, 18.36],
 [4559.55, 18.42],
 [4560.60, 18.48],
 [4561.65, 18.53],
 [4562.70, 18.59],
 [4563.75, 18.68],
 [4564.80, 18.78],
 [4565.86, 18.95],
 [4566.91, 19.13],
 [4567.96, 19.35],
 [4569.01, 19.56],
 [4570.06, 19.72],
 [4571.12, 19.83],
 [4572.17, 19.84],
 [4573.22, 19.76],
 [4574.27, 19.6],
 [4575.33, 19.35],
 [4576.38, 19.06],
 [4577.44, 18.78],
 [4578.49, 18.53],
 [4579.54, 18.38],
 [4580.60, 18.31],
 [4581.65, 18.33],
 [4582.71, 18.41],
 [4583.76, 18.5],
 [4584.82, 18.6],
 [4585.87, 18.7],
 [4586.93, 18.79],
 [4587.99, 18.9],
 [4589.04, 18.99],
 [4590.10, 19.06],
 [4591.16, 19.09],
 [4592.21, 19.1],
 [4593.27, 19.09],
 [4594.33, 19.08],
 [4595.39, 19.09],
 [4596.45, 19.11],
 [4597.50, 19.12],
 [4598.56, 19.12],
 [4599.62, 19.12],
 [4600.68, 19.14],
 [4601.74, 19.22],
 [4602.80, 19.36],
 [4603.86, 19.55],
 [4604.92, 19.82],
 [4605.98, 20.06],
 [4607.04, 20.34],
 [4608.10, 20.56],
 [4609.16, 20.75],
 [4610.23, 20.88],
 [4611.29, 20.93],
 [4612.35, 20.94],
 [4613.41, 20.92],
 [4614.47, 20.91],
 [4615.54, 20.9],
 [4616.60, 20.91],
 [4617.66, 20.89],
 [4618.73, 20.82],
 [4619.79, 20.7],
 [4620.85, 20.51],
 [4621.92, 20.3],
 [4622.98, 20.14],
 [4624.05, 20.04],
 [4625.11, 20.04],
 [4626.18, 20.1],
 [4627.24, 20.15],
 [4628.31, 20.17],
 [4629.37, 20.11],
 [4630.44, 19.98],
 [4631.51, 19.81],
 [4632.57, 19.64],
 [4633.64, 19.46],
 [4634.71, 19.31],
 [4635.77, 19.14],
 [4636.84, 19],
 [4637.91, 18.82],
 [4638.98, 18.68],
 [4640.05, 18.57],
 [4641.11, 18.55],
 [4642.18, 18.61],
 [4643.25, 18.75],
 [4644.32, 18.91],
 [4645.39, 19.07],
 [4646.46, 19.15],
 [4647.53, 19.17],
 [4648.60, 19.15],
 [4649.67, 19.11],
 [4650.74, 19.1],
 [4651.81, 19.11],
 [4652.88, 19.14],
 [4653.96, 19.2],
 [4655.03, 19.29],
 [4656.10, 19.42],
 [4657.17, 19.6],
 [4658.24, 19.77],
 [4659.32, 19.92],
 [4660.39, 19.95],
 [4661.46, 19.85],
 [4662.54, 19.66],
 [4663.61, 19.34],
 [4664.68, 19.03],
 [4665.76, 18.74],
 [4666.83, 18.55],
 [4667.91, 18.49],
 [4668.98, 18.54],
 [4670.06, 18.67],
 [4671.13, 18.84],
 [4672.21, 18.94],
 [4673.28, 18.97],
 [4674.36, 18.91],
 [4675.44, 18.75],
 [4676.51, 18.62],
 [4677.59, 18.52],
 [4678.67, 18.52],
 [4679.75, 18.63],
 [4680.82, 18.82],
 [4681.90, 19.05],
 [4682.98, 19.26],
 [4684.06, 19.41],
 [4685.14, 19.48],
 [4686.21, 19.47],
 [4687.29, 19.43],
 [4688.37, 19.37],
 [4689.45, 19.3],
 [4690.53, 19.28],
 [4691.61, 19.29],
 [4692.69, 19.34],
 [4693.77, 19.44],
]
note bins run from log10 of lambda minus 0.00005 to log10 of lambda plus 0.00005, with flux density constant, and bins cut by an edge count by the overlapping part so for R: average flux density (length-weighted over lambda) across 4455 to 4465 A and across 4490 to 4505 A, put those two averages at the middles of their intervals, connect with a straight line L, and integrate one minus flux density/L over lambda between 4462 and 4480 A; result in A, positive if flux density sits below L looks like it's -1.7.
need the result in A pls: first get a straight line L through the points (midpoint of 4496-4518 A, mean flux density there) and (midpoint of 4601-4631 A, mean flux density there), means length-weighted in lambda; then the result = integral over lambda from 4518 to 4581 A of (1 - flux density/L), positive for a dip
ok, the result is 4.6 A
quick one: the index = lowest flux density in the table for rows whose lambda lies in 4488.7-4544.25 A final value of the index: 16.68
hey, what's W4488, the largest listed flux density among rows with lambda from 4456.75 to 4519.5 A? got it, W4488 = 20.57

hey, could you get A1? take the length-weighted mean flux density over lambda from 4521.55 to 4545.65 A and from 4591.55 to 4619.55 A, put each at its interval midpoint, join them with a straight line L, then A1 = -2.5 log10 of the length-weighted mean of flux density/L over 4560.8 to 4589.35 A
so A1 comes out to 0.01 mag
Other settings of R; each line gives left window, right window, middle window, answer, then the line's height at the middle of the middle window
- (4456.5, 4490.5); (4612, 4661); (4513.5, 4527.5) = 0.0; 18.5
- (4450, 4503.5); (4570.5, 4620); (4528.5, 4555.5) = 1.0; 18.9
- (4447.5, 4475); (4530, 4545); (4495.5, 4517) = -2.2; 17.8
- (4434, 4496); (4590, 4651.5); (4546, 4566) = 0.5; 18.9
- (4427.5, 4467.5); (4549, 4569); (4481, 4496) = -1.1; 17.5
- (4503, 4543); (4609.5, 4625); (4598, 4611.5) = 0.3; 20.4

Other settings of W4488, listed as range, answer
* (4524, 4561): 19.53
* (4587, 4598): 19.12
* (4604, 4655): 20.94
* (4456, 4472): 19.21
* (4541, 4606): 20.06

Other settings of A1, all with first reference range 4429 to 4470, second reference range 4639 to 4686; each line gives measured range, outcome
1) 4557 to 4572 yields -0.047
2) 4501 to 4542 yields -0.057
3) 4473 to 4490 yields -0.096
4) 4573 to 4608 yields -0.042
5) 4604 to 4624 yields -0.111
